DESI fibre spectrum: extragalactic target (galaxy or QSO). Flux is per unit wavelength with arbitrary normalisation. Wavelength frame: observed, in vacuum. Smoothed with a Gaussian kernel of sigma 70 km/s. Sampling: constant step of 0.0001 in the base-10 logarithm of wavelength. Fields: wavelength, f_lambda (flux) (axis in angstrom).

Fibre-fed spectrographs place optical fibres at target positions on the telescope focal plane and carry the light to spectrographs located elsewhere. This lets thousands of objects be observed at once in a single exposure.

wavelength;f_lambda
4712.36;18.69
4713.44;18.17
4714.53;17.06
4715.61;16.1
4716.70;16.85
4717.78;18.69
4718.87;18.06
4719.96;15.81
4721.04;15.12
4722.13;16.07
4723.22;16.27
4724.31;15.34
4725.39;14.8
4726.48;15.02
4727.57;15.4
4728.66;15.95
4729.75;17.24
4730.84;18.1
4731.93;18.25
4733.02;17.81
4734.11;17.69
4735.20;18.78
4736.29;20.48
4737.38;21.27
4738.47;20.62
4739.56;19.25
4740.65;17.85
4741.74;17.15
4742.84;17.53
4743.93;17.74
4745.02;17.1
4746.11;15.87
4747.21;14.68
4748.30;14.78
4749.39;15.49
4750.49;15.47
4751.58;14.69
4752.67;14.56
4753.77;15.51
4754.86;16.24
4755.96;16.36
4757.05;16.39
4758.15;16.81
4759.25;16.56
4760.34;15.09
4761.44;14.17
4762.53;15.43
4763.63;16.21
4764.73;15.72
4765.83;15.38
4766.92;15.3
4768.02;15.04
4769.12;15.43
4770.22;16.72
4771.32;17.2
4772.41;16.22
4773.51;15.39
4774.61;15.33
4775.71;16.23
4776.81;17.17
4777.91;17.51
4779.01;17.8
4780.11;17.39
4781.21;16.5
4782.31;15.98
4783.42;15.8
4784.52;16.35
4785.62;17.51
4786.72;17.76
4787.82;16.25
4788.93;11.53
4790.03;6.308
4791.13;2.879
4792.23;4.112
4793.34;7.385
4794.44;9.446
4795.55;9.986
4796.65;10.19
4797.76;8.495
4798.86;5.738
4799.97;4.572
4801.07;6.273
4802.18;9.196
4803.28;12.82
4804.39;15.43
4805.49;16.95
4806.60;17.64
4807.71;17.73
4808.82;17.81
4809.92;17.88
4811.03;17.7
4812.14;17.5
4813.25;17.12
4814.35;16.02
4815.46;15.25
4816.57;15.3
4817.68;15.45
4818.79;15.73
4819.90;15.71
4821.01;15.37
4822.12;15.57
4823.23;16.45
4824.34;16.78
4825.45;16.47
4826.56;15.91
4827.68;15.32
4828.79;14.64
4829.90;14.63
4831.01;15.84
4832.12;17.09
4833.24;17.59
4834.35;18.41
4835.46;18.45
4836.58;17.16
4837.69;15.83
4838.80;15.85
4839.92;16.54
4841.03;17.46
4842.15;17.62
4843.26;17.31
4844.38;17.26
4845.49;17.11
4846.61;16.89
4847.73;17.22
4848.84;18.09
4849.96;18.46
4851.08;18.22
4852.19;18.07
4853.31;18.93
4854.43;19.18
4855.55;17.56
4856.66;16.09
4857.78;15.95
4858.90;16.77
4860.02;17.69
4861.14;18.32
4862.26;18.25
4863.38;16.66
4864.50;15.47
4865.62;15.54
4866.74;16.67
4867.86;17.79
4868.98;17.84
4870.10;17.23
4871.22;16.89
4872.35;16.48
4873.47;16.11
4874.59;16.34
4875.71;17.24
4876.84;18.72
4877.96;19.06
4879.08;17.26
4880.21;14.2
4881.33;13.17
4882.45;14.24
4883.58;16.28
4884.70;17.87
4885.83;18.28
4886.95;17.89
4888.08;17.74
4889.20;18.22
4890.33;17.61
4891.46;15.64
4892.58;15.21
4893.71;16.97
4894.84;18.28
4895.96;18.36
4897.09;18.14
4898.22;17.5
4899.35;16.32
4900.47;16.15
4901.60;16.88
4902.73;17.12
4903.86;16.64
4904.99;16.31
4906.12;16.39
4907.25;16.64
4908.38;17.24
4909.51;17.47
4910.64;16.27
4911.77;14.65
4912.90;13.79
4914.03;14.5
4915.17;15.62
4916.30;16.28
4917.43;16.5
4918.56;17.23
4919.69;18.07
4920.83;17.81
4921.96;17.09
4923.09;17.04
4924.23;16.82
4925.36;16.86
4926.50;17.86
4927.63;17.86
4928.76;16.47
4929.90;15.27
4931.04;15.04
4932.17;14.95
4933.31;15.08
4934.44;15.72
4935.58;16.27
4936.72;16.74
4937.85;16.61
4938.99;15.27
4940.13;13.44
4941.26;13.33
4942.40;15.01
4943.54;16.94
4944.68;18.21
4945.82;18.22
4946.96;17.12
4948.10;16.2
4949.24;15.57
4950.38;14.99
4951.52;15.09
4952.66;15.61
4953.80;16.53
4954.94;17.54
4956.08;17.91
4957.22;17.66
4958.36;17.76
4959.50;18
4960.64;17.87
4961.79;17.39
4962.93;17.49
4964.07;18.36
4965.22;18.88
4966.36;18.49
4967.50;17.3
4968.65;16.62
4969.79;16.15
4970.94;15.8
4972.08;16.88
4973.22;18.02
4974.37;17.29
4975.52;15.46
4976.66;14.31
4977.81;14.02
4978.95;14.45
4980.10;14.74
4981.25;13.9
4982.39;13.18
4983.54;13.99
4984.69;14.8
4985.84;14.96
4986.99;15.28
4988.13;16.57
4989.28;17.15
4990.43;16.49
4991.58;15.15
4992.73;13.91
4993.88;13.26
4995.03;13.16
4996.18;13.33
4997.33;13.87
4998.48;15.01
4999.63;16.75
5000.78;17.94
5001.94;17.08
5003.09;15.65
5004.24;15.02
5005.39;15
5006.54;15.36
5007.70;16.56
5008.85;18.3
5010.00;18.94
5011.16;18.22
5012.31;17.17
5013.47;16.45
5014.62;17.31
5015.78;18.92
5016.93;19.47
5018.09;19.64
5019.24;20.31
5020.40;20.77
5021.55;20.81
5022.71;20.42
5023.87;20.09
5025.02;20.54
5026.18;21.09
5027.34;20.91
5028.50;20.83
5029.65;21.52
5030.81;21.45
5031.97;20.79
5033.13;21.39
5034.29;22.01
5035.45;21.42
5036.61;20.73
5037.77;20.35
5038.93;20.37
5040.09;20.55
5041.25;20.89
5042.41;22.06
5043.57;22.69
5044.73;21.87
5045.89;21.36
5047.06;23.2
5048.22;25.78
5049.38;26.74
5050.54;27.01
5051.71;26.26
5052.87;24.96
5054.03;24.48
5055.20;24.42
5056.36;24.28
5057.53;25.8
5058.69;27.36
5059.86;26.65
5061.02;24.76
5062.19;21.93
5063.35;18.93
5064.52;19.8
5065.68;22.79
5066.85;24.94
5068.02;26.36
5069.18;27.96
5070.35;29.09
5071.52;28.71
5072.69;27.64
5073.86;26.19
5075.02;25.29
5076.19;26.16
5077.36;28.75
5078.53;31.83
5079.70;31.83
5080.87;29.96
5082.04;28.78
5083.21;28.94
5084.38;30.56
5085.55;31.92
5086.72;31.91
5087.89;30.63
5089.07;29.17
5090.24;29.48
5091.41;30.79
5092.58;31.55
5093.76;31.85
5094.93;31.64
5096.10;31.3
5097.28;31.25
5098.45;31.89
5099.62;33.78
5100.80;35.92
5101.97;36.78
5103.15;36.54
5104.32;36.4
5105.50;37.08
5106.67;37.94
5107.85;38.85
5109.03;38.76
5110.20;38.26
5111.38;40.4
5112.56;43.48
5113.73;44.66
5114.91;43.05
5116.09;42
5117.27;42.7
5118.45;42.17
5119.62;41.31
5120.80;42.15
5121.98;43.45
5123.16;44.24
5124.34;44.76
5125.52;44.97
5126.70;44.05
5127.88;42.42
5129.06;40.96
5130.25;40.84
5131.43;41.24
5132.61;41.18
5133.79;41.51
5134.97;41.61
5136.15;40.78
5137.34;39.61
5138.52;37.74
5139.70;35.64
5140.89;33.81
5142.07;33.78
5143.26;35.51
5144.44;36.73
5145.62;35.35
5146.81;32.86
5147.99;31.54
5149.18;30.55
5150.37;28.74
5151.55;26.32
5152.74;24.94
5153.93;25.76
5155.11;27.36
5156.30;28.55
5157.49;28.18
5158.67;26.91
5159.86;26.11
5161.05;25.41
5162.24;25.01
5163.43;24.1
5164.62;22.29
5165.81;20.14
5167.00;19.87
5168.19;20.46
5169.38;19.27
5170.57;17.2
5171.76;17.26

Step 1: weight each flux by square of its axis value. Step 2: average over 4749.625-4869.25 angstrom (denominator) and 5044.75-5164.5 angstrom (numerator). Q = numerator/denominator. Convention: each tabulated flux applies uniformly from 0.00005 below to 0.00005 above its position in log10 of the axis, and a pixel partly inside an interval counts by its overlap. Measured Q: 2.36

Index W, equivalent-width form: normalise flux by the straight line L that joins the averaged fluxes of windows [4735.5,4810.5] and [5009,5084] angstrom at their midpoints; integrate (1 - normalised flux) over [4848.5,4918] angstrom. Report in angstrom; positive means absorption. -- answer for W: 4.9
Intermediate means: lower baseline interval 14.8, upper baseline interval 23.3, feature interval 16.9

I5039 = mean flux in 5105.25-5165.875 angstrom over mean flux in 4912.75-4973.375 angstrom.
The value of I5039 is 2.17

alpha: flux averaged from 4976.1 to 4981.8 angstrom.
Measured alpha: 14.3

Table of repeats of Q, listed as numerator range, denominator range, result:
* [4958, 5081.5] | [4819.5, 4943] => 1.28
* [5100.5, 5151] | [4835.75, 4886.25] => 2.55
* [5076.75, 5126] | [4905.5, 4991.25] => 2.36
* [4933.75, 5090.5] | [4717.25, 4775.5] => 1.36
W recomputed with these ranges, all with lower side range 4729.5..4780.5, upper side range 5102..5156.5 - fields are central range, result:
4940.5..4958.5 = 7.3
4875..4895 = 6.0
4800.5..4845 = 9.8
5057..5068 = 3.3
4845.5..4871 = 5.8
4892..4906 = 4.4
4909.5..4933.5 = 9.0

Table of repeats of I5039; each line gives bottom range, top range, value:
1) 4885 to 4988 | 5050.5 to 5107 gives 1.76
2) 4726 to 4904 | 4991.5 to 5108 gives 1.51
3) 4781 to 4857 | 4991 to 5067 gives 1.35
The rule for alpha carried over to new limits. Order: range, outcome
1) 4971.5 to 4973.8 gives 17.5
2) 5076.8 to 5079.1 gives 30.3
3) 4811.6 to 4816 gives 16.5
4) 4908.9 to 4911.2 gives 16.9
